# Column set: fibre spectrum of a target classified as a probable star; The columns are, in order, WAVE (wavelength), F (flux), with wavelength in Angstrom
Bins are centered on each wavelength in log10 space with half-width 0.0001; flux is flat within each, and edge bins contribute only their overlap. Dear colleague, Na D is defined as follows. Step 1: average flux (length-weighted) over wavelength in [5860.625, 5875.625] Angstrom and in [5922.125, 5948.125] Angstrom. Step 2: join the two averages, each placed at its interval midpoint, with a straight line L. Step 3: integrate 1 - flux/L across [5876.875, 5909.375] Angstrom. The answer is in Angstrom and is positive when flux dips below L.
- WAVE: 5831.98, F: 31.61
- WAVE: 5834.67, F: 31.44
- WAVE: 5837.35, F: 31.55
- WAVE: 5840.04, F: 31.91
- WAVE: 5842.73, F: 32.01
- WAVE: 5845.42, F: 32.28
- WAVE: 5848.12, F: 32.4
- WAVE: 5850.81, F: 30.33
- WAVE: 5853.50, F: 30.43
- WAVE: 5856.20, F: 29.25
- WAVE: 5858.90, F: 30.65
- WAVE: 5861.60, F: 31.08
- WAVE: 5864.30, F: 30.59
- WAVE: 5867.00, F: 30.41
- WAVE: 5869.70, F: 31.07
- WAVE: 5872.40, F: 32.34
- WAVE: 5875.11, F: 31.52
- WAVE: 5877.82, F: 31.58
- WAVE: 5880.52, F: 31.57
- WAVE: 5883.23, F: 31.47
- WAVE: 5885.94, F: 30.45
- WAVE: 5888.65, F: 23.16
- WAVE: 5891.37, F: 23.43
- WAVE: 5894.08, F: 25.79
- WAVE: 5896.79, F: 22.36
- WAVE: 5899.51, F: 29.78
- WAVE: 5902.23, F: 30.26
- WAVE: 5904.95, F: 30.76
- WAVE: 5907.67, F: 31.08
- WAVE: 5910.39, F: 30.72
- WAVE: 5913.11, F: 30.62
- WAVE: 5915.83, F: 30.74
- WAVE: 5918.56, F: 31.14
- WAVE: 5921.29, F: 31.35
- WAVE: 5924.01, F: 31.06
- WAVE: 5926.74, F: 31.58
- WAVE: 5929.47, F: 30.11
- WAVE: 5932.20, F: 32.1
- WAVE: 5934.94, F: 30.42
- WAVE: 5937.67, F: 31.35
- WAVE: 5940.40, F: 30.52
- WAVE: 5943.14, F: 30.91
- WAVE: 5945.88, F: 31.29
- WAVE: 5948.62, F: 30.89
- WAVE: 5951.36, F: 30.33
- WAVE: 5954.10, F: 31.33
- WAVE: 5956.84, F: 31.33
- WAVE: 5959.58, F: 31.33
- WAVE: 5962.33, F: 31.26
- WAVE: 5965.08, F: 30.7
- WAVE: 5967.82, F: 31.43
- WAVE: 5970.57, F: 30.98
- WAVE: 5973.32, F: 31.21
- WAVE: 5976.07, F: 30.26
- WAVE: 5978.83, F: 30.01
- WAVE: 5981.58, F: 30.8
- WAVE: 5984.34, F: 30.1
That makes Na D 2.8 Angstrom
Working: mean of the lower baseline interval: 31.2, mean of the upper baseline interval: 31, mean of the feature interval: 28.5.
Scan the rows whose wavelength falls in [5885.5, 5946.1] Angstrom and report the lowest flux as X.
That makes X 22.36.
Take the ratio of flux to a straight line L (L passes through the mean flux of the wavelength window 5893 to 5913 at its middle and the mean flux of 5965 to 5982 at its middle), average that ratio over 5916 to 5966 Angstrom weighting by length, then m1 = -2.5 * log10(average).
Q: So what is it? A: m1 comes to -0.04 mag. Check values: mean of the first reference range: 28.8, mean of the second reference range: 30.8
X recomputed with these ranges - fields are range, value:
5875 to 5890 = 23.16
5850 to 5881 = 29.25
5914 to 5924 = 30.74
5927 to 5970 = 30.11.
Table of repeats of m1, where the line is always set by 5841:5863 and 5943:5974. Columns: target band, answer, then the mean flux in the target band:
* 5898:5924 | 0.014 mag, 30.7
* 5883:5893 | 0.169 mag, 26.6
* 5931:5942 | 0.000 mag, 31.1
